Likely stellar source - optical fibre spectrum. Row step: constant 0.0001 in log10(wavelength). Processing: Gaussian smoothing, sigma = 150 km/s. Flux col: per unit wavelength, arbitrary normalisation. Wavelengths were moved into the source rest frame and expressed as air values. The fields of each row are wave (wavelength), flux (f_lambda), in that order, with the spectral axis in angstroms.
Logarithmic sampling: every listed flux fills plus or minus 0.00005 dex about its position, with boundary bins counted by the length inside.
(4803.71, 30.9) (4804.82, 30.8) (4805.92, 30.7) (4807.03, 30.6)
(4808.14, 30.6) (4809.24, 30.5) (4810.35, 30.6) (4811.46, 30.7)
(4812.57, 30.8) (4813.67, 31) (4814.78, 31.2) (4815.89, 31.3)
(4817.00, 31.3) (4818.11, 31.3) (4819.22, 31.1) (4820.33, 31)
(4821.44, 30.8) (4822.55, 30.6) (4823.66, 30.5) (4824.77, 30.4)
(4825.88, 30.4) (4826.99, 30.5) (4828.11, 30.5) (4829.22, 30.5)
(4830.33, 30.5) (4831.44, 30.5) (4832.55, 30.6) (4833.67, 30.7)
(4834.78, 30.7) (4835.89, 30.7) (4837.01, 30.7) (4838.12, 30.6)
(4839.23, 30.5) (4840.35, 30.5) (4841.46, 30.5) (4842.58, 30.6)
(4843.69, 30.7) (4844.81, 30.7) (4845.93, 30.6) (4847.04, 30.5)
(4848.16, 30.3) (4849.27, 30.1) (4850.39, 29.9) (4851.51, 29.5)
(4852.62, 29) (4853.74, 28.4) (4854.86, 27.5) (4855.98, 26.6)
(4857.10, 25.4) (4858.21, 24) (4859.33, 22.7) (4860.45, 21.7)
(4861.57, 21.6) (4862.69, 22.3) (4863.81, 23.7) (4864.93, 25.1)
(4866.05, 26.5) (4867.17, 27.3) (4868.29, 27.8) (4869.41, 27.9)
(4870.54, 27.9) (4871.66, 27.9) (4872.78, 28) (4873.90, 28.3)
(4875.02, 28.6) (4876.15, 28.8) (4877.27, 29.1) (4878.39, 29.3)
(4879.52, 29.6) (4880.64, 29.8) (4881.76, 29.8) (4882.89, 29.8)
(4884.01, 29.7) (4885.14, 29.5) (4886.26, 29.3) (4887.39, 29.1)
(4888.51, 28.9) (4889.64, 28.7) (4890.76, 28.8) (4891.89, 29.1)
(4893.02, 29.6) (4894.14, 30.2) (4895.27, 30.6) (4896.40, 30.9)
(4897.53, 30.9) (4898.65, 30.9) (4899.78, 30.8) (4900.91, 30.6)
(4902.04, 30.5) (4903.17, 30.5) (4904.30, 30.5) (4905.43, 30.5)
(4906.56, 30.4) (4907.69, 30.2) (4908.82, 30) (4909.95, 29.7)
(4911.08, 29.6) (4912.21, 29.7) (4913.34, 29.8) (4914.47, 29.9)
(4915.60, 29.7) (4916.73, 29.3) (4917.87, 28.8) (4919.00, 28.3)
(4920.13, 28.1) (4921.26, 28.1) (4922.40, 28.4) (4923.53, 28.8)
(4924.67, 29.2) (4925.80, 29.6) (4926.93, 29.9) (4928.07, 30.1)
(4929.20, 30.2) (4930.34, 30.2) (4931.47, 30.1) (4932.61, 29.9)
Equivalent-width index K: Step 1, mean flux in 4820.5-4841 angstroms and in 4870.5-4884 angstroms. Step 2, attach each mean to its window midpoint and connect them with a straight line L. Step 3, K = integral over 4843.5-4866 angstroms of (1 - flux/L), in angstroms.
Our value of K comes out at 2.1 angstroms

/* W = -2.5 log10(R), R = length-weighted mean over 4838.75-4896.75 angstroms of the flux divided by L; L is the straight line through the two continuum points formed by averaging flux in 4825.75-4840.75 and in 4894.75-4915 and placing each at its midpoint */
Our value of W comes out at 0.079 mag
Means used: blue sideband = 30.6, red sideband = 30.3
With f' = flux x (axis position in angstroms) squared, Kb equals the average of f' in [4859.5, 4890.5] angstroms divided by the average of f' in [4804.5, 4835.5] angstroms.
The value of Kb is 0.9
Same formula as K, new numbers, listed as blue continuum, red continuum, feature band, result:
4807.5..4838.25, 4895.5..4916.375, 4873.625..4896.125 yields 0.8 angstroms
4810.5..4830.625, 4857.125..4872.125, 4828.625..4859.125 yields -2.0 angstroms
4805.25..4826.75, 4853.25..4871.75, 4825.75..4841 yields -0.9 angstroms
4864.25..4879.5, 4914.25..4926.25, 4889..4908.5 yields -1.2 angstroms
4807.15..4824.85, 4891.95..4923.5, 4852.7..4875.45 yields 3.2 angstroms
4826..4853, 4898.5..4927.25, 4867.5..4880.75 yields 0.7 angstroms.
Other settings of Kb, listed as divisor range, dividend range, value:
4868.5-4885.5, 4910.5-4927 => 1.03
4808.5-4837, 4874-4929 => 1.00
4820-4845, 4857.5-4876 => 0.85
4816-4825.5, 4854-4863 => 0.79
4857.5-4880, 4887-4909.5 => 1.15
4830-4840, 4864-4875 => 0.91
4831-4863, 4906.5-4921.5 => 1.06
